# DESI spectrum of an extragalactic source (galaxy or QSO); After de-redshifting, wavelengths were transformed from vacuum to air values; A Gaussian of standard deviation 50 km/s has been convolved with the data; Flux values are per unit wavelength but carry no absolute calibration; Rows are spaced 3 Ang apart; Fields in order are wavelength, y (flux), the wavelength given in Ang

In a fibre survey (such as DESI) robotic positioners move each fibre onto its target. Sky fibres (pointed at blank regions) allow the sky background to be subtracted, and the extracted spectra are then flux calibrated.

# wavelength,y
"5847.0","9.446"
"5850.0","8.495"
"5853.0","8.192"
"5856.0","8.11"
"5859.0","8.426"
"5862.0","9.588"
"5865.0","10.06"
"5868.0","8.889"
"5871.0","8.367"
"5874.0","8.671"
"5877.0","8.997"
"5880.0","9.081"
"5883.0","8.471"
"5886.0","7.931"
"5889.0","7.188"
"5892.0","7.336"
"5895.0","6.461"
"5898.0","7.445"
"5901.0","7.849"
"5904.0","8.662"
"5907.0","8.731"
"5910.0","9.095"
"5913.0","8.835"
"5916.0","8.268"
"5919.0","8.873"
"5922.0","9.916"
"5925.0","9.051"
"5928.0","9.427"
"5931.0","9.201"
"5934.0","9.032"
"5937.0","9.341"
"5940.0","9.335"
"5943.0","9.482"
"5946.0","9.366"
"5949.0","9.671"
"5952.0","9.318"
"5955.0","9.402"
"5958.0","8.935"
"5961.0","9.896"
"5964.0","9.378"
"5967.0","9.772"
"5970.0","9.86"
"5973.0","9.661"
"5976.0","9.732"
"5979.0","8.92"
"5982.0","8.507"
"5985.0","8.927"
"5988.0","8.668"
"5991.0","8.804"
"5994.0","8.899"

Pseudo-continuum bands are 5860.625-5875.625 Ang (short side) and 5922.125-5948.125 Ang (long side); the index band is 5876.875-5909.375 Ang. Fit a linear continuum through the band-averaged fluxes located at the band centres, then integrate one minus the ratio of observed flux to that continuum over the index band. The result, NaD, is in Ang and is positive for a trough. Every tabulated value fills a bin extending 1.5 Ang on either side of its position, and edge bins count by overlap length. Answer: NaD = 4.20 Ang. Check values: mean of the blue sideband 9.11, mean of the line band 8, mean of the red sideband 9.32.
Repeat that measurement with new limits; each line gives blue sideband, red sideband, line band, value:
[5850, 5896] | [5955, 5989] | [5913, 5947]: -1.0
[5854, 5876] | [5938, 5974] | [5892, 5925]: 2.8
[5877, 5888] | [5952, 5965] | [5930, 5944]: -0.2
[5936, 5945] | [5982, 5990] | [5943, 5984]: -1.6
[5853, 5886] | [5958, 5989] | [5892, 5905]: 2.0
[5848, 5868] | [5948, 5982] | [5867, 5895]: 2.3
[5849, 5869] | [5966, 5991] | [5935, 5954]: -0.6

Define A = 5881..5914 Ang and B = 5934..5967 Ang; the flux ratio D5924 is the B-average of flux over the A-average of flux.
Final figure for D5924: 1.18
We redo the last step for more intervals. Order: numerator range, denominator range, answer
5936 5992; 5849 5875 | 1.06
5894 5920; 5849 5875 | 0.94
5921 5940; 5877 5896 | 1.18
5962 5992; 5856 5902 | 1.11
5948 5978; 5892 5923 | 1.15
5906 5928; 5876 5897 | 1.14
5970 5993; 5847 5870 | 1.03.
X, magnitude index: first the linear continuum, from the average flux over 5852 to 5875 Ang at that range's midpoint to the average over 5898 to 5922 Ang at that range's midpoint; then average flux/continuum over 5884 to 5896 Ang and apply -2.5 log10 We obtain 0.19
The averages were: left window 8.8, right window 8.62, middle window 7.31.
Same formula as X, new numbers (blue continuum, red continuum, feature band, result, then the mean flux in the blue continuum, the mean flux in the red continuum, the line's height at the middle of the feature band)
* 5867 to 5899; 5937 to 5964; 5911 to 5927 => -0.03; 8.07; 9.42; 8.79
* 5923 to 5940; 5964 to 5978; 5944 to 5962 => 0.01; 9.24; 9.69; 9.48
